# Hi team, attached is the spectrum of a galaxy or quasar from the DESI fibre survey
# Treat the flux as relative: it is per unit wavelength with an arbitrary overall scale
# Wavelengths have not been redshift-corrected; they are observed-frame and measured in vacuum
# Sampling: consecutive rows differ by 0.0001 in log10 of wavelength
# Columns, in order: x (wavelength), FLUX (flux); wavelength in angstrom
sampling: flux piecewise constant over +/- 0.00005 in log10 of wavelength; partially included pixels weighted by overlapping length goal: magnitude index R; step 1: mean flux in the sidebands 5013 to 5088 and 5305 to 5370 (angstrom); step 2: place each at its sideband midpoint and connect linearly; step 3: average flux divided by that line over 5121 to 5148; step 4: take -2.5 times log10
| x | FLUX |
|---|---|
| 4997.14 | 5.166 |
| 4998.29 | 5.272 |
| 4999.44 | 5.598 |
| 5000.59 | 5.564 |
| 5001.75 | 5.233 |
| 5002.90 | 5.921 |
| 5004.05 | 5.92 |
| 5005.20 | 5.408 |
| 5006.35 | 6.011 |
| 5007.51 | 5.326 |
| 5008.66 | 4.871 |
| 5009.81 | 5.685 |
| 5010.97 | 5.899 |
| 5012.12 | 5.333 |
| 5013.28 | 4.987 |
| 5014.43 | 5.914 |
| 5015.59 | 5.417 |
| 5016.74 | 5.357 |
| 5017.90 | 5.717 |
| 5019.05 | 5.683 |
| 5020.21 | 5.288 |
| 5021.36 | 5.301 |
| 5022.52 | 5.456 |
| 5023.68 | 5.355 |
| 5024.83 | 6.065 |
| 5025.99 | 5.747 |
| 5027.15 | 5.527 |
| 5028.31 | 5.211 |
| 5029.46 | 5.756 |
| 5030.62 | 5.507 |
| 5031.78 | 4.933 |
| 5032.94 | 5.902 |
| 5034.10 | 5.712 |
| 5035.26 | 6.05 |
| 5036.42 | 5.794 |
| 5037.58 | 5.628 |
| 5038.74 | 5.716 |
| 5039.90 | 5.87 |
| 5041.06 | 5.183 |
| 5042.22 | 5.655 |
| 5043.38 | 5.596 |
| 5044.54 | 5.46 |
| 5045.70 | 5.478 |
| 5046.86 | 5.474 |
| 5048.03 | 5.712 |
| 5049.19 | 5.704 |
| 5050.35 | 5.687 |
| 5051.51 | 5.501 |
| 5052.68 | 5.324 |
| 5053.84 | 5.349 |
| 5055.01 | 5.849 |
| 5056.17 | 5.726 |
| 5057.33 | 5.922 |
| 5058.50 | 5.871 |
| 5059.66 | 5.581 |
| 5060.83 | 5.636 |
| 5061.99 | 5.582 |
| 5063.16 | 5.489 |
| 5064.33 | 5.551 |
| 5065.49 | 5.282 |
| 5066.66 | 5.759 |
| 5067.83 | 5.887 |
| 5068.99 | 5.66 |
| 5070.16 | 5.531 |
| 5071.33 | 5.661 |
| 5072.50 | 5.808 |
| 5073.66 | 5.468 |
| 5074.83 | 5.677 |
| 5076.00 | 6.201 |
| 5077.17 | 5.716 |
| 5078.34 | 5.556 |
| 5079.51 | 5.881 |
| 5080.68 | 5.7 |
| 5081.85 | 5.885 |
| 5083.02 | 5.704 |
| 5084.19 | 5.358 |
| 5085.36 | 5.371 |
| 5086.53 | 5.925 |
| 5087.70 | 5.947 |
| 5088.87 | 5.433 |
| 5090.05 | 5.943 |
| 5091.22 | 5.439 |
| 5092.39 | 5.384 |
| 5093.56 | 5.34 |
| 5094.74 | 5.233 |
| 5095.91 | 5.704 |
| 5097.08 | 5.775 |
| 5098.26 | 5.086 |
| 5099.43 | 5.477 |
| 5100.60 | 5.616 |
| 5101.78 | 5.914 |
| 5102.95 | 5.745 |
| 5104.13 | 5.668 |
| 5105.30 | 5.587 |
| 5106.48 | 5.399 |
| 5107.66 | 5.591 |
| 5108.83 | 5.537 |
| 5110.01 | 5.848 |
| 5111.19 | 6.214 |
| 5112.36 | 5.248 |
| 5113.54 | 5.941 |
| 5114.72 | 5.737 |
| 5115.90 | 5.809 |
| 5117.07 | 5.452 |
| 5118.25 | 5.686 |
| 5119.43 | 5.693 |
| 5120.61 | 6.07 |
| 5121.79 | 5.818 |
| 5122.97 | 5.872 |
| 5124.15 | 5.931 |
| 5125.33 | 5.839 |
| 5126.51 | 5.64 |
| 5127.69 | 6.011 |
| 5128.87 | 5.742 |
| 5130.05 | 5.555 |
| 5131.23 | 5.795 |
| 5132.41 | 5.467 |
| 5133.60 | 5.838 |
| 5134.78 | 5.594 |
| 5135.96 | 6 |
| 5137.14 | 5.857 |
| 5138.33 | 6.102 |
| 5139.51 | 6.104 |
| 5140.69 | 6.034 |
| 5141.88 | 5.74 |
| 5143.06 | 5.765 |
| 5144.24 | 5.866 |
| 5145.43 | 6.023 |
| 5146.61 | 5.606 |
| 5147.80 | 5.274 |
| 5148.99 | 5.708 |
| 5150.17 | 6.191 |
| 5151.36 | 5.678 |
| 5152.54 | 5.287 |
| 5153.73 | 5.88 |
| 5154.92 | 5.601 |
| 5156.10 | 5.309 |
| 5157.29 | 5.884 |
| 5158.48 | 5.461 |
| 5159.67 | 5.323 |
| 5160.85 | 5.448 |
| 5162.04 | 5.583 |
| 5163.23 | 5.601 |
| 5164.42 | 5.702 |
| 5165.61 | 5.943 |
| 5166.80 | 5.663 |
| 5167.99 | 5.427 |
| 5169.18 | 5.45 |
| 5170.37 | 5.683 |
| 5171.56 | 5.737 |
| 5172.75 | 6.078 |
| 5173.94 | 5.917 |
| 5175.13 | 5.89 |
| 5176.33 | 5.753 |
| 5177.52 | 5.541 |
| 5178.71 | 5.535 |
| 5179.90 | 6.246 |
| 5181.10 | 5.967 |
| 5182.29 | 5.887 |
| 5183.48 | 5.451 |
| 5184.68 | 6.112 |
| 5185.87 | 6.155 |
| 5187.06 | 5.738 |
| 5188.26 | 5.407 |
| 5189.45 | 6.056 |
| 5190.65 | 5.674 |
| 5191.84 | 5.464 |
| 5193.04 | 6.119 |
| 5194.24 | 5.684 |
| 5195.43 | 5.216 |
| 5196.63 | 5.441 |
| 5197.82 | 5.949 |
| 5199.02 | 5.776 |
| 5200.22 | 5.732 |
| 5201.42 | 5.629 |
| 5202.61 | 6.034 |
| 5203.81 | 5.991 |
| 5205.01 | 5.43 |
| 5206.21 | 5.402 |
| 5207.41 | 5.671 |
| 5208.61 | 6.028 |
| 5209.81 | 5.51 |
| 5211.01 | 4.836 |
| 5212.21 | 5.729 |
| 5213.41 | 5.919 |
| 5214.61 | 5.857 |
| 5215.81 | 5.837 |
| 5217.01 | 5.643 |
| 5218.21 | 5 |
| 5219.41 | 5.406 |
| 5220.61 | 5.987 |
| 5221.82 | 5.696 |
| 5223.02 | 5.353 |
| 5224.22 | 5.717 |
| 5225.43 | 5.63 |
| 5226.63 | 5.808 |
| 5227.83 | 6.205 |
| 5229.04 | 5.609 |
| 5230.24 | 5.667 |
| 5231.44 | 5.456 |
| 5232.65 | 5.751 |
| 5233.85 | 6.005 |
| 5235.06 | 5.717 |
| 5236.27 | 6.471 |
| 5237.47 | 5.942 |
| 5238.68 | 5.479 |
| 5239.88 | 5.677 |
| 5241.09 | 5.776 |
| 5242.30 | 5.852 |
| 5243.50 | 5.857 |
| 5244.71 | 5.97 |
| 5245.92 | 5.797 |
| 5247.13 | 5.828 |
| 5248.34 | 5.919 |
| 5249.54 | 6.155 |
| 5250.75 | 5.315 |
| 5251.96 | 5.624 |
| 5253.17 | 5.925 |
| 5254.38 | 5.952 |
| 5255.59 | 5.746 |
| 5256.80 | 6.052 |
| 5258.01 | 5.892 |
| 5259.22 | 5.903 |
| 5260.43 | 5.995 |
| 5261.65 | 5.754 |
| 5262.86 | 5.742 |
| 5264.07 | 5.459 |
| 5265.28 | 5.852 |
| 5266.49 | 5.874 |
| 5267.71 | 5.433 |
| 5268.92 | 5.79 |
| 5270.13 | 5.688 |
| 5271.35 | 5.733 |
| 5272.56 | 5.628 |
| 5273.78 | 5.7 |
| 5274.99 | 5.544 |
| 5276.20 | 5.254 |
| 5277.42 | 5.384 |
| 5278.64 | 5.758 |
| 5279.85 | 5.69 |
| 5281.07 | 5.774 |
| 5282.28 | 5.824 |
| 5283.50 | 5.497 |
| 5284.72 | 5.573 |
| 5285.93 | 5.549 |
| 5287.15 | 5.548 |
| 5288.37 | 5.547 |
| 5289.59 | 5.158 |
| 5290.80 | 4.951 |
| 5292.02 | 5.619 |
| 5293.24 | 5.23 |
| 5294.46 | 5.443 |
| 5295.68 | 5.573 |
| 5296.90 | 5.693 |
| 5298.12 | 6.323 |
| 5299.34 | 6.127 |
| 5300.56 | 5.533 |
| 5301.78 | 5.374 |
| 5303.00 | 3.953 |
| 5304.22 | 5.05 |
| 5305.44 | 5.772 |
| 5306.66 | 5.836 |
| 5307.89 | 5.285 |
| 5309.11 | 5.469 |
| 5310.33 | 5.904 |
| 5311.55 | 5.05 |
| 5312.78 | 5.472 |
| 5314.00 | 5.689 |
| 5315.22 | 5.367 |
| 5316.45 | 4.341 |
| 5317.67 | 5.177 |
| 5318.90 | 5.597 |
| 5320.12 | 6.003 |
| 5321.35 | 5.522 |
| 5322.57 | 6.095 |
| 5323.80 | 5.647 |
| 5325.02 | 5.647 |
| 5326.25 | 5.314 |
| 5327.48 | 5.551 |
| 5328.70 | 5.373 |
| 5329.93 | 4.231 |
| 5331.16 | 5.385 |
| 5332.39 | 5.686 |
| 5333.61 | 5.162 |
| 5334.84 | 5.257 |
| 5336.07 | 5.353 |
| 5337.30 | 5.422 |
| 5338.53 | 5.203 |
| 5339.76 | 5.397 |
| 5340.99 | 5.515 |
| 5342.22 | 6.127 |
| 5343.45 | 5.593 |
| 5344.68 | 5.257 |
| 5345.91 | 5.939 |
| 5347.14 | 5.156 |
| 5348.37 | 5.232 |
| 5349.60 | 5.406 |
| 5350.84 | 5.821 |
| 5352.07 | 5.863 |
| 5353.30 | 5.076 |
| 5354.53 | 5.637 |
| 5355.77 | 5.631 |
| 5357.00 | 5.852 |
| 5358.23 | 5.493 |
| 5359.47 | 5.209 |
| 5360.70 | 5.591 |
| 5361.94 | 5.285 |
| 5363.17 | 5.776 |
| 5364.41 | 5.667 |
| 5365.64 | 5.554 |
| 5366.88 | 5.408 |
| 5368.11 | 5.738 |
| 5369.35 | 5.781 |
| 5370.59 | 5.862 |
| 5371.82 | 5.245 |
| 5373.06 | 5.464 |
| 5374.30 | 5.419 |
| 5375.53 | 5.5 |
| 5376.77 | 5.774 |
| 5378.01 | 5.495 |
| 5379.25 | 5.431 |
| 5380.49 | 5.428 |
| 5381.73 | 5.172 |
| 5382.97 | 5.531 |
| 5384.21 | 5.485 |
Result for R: -0.04 mag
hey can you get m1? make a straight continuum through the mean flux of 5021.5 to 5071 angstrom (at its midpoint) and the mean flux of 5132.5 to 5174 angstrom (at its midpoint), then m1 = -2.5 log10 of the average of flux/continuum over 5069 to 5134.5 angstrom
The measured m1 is 0.00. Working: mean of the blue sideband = 5.61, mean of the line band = 5.68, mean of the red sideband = 5.72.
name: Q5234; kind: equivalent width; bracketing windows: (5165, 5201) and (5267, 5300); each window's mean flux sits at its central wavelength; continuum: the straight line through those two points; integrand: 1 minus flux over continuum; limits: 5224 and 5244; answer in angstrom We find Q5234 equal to -0.5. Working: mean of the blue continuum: 5.75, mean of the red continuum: 5.59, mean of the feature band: 5.8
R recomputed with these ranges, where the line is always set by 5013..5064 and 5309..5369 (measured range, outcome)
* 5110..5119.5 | -0.03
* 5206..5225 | -0.02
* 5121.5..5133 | -0.04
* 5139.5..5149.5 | -0.04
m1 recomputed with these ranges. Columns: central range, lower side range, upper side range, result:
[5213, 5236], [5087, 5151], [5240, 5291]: 0.00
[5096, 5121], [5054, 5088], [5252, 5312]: 0.00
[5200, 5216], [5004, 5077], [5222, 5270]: 0.01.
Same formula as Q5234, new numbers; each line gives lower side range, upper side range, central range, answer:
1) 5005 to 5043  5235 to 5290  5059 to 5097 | -0.3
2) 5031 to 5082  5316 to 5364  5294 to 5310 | 0.0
